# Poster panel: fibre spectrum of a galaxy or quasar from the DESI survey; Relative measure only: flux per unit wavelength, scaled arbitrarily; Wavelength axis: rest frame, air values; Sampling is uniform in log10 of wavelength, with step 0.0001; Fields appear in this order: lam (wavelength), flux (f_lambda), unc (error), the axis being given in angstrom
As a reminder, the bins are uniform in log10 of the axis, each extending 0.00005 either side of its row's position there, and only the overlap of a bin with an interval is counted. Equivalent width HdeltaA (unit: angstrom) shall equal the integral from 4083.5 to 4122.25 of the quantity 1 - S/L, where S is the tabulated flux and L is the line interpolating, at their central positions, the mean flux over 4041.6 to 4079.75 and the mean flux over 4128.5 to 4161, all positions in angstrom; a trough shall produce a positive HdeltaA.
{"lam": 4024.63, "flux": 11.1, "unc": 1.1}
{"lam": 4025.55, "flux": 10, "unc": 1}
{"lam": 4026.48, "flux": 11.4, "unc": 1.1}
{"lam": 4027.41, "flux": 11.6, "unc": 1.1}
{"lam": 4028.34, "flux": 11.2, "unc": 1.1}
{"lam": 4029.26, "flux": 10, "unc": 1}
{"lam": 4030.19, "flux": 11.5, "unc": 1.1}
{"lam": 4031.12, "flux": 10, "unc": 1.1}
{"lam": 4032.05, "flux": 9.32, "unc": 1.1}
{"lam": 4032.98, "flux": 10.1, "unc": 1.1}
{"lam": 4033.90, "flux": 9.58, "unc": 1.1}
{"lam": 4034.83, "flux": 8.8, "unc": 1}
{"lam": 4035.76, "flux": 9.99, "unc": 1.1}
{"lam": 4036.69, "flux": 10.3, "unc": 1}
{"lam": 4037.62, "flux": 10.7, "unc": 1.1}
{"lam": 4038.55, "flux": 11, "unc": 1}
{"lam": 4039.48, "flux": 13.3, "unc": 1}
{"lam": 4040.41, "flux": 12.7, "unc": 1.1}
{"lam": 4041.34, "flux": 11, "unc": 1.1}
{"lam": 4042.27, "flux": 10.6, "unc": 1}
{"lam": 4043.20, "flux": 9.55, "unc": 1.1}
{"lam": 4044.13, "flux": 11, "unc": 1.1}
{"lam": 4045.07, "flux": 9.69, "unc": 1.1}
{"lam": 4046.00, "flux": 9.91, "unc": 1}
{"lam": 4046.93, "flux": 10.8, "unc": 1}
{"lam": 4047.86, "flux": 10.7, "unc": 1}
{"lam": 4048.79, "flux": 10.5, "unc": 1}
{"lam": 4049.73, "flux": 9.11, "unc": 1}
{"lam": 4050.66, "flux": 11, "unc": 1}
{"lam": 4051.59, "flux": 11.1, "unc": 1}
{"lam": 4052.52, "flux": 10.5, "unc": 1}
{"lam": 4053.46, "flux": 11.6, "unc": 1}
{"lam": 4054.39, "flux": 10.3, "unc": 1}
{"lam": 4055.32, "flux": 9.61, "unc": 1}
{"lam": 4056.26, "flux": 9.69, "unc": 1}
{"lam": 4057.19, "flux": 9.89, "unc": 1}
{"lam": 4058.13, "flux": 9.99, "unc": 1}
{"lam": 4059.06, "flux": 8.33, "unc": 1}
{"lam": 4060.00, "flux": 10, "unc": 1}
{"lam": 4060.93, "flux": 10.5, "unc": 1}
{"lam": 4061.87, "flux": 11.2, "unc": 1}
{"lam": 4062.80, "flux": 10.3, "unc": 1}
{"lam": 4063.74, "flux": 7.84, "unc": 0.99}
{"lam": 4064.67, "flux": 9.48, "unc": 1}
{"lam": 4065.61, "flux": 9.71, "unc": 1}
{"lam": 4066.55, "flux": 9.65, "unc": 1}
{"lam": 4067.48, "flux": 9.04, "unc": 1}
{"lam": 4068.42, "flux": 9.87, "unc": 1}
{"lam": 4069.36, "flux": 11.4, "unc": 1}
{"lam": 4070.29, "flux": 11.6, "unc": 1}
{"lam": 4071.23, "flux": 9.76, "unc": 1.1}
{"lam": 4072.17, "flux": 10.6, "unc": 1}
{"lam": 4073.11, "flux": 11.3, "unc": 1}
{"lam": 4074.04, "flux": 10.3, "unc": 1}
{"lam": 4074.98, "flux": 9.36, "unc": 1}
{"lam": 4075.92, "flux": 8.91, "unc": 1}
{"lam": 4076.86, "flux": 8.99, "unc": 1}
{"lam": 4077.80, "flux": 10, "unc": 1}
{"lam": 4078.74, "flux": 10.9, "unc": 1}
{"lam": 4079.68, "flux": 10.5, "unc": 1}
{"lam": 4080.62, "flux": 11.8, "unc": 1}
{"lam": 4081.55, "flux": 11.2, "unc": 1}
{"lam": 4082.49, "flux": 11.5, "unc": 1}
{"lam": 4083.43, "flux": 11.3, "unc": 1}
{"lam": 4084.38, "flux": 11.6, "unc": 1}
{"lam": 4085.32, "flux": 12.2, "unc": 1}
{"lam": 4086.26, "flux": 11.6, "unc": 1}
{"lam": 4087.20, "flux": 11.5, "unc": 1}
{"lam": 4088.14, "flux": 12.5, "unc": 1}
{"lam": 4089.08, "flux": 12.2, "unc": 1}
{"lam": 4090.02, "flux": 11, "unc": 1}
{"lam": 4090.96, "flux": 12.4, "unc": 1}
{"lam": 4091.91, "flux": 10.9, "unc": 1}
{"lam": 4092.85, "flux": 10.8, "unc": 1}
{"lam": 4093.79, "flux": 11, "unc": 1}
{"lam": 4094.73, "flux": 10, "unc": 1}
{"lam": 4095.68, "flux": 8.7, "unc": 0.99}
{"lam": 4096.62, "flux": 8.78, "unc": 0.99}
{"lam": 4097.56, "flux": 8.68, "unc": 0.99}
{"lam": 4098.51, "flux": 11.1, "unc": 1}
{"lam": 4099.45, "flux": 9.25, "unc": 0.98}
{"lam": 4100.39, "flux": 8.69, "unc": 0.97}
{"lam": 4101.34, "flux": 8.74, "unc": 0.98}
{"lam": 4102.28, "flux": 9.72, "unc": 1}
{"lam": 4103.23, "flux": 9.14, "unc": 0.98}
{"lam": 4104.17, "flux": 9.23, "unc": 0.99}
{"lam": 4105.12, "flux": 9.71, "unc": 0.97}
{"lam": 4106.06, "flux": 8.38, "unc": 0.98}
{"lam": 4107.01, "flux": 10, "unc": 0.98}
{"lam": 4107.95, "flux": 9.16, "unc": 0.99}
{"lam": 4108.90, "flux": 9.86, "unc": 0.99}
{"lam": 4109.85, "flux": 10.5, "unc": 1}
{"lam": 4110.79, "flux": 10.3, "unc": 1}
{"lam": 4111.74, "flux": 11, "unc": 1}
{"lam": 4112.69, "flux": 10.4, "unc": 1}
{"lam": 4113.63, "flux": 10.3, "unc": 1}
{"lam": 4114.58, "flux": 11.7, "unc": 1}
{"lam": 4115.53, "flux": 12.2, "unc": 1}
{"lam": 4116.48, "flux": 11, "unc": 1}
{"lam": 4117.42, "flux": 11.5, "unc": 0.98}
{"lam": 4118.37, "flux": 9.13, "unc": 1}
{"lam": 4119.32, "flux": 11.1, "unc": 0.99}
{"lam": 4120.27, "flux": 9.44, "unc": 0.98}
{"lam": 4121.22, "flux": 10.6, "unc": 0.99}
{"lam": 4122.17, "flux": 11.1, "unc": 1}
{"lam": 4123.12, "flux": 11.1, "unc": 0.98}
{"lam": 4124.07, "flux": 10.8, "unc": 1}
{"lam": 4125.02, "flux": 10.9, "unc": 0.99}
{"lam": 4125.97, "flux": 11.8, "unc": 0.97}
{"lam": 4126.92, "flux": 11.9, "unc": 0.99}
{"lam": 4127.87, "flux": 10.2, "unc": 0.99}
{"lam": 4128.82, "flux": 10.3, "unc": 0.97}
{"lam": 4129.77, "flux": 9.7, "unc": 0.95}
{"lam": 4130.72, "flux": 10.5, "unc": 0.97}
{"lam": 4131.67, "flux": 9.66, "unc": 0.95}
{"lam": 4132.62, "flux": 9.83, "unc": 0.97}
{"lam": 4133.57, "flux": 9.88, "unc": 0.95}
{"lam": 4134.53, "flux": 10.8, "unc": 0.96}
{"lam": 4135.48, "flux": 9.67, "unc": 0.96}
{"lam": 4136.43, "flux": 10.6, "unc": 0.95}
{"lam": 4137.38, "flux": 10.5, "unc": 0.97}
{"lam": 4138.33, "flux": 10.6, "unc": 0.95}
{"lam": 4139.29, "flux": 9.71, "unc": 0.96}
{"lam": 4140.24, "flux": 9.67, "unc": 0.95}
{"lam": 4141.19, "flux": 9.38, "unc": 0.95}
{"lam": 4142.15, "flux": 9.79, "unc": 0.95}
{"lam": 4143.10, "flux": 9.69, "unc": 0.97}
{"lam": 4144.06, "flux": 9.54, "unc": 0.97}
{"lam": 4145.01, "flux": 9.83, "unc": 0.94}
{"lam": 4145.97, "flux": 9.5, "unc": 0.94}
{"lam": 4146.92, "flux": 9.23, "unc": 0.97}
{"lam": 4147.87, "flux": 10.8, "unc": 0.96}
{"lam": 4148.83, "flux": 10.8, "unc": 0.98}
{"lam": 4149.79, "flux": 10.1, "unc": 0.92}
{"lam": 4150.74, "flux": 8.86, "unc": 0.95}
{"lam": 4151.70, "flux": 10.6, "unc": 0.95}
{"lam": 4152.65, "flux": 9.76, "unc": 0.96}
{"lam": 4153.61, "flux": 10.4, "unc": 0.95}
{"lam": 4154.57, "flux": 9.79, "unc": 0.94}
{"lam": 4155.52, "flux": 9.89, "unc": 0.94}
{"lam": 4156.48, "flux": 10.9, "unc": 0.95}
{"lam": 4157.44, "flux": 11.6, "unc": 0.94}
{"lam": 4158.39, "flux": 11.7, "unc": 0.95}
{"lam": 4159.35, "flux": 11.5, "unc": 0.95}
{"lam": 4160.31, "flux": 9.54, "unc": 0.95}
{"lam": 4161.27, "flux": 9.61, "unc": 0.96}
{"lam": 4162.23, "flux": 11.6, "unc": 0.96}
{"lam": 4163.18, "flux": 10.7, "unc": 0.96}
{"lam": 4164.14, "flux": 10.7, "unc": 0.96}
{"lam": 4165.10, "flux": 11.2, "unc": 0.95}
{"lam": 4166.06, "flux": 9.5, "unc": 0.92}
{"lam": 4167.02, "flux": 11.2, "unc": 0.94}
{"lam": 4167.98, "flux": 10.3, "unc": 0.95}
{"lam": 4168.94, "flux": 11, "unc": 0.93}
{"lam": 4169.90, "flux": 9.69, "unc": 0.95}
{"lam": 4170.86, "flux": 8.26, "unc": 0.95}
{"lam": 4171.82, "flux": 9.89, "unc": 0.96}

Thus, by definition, -1.1 angstrom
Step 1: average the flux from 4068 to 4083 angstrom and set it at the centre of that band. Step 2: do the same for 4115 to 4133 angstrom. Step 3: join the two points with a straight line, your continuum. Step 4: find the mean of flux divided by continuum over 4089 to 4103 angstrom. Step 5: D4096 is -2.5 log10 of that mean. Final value 0.06 mag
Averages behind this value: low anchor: 10.5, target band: 10.1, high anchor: 10.7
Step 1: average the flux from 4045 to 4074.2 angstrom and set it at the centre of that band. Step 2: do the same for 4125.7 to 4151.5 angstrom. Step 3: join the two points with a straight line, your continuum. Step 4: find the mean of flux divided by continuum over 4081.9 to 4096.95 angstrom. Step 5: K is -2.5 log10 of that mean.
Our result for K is -0.10 mag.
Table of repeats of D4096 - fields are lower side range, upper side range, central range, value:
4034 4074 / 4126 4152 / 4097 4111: 0.078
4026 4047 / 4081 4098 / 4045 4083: 0.062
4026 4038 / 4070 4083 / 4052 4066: 0.052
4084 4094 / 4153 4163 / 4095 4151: 0.107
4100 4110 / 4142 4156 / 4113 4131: -0.133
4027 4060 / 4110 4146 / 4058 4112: 0.019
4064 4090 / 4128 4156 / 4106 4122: -0.017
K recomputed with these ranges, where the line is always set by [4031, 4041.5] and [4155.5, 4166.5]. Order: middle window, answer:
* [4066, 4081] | 0.04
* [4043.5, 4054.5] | 0.01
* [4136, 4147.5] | 0.09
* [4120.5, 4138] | 0.02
